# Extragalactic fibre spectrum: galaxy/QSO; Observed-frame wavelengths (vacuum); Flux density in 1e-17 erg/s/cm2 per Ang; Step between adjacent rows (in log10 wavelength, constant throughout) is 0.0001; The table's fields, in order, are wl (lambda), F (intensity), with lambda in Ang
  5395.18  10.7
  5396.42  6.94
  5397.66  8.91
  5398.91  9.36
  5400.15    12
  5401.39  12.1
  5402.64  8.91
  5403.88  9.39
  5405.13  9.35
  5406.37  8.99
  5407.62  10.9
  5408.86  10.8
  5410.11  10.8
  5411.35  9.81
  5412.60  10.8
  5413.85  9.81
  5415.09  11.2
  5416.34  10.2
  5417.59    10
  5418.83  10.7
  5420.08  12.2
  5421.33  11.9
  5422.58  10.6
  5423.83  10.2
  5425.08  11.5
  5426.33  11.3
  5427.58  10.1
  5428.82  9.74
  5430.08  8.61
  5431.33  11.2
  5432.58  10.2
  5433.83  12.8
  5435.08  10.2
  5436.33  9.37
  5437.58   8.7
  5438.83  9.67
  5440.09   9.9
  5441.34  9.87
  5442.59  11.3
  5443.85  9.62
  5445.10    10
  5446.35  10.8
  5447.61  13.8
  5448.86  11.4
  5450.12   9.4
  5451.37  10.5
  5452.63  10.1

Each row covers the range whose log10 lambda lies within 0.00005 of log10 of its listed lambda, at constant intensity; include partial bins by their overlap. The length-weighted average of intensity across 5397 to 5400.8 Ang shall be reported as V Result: 10.1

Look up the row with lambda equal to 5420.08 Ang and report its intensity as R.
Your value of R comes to 12.2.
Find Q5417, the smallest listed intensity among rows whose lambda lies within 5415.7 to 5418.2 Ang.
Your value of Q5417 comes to 10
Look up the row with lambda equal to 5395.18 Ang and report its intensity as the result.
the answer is 10.7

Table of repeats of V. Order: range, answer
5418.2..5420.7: 11.5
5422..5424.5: 10.4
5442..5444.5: 10.4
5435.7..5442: 9.52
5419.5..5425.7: 11.3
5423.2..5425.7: 10.8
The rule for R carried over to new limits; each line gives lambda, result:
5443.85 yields 9.62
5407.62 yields 10.9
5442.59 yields 11.3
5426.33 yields 11.3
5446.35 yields 10.8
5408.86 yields 10.8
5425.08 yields 11.5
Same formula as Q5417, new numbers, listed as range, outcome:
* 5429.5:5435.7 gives 8.61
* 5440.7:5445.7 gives 9.62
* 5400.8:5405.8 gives 8.91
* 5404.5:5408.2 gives 8.99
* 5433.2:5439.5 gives 8.7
